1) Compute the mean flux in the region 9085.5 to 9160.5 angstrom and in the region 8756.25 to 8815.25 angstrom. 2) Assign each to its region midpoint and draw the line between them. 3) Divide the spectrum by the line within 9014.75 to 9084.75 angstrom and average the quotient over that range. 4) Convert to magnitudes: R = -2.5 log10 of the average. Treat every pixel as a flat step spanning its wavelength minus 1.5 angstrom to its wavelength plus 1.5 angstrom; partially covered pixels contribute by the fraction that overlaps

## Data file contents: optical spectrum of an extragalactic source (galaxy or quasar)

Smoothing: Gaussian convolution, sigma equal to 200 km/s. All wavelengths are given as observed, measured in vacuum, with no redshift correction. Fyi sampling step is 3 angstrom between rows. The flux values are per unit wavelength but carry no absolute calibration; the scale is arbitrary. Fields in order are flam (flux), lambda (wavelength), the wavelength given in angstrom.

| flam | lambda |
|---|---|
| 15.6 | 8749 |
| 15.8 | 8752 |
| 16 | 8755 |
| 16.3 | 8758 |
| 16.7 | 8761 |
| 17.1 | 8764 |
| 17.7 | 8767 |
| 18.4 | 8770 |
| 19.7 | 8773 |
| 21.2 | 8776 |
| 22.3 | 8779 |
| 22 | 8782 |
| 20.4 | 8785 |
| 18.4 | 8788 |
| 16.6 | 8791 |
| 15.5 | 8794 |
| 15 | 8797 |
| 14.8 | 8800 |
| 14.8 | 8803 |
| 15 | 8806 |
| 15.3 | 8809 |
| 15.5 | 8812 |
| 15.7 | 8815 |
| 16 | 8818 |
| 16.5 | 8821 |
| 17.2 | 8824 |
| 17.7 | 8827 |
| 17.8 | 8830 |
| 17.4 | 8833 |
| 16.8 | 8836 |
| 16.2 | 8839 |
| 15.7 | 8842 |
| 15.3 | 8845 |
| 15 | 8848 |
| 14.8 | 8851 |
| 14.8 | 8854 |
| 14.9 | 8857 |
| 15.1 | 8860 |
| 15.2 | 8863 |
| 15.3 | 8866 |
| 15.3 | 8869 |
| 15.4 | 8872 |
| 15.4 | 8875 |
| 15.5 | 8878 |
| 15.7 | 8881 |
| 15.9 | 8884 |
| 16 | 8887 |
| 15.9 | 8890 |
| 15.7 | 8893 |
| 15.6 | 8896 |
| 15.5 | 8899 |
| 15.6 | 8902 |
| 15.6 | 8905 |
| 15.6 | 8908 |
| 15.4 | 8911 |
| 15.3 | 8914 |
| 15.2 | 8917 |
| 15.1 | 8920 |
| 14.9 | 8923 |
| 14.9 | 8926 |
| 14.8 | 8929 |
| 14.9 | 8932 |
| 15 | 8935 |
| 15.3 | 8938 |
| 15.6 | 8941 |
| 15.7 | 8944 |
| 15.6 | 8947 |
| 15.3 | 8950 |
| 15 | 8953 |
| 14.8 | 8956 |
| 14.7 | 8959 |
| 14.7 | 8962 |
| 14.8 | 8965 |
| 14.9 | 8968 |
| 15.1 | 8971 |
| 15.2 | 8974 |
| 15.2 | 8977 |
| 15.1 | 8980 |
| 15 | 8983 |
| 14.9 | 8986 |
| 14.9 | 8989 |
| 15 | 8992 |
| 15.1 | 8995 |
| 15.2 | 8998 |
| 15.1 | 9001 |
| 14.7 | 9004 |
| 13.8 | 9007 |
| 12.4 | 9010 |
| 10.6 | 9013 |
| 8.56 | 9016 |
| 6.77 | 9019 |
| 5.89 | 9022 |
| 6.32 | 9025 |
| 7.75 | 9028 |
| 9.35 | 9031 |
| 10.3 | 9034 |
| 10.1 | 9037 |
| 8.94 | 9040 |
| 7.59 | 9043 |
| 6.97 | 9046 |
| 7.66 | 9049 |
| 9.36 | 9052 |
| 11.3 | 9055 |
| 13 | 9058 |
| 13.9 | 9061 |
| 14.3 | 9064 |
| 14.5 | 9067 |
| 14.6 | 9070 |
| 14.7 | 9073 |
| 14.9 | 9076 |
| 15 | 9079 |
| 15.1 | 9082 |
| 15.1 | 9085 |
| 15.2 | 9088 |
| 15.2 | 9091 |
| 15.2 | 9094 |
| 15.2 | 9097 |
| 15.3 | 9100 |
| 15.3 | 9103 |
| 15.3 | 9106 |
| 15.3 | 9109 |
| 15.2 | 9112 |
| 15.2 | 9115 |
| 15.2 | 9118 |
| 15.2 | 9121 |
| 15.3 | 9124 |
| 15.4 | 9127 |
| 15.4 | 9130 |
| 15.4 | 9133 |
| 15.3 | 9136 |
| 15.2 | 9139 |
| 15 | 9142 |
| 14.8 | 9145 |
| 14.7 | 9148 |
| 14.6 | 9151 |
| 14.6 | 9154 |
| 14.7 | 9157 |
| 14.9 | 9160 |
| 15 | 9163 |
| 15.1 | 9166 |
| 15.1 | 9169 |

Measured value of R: 0.40 mag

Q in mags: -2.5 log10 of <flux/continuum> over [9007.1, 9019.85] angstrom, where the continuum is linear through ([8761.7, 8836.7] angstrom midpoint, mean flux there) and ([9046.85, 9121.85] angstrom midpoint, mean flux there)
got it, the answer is 0.419 mag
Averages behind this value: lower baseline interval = 17.4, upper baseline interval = 14.2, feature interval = 10.2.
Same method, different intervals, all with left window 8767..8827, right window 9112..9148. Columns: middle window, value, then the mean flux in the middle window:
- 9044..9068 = 0.362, 11.2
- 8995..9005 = 0.072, 15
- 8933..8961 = 0.082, 15.2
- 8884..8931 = 0.085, 15.4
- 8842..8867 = 0.131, 15.1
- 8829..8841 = 0.012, 17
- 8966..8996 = 0.080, 15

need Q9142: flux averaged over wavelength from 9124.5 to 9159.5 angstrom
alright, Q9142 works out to 15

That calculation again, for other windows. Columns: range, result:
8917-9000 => 15.1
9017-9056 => 8.3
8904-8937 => 15.2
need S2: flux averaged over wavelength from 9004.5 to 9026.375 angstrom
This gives 9.46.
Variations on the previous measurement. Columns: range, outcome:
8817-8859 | 16.1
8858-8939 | 15.4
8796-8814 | 15.1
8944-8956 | 15.3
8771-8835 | 17.4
